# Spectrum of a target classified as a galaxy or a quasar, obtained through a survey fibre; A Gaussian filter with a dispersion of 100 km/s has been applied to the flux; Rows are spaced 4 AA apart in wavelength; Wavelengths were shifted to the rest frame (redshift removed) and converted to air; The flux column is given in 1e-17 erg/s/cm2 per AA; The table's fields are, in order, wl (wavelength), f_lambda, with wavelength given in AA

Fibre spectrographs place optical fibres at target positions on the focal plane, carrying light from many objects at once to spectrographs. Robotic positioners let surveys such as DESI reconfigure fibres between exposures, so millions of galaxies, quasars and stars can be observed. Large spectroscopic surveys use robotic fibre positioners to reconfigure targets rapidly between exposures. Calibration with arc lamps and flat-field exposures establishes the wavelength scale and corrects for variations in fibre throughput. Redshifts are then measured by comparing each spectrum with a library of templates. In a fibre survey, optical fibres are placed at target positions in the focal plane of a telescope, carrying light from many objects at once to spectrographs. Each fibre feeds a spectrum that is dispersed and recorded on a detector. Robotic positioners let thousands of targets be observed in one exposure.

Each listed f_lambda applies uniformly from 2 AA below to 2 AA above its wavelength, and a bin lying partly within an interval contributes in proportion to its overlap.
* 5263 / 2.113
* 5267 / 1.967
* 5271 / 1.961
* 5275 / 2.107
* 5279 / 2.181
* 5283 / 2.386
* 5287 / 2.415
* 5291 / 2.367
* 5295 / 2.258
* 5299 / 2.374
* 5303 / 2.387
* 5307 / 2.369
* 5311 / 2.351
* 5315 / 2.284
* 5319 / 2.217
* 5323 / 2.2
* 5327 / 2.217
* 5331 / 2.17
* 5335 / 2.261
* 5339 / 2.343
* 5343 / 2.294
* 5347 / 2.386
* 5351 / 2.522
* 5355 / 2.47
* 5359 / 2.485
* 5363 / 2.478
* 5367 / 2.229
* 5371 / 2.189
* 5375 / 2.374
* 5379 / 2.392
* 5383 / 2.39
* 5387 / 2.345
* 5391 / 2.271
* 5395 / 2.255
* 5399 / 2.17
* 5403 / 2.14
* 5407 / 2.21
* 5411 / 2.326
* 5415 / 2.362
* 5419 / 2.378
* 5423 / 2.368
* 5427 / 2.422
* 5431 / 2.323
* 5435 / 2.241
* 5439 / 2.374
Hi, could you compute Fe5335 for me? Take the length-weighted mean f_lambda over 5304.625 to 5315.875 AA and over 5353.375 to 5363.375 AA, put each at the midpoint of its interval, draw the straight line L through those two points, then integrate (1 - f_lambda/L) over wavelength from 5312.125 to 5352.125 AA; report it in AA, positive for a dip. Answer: 1.97 AA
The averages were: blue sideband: 2.34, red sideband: 2.48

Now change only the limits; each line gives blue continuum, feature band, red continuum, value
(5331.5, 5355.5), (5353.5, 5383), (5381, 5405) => -0.8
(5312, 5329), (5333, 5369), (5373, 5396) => -1.6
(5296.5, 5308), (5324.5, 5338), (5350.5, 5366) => 1.1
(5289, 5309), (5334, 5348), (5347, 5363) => 0.7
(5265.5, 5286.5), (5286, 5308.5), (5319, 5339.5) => -1.9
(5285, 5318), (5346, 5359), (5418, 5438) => -0.7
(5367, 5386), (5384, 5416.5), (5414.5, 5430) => 1.3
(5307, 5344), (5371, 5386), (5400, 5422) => -0.5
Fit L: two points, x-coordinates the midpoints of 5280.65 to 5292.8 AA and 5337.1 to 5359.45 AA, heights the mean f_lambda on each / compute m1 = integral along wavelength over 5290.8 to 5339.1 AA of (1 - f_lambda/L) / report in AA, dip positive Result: 2.2 AA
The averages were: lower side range 2.38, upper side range 2.41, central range 2.29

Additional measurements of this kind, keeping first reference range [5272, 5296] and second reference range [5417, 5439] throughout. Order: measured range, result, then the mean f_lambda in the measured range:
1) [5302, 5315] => -0.39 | 2.35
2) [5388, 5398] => 0.29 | 2.26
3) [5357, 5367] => -0.50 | 2.43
